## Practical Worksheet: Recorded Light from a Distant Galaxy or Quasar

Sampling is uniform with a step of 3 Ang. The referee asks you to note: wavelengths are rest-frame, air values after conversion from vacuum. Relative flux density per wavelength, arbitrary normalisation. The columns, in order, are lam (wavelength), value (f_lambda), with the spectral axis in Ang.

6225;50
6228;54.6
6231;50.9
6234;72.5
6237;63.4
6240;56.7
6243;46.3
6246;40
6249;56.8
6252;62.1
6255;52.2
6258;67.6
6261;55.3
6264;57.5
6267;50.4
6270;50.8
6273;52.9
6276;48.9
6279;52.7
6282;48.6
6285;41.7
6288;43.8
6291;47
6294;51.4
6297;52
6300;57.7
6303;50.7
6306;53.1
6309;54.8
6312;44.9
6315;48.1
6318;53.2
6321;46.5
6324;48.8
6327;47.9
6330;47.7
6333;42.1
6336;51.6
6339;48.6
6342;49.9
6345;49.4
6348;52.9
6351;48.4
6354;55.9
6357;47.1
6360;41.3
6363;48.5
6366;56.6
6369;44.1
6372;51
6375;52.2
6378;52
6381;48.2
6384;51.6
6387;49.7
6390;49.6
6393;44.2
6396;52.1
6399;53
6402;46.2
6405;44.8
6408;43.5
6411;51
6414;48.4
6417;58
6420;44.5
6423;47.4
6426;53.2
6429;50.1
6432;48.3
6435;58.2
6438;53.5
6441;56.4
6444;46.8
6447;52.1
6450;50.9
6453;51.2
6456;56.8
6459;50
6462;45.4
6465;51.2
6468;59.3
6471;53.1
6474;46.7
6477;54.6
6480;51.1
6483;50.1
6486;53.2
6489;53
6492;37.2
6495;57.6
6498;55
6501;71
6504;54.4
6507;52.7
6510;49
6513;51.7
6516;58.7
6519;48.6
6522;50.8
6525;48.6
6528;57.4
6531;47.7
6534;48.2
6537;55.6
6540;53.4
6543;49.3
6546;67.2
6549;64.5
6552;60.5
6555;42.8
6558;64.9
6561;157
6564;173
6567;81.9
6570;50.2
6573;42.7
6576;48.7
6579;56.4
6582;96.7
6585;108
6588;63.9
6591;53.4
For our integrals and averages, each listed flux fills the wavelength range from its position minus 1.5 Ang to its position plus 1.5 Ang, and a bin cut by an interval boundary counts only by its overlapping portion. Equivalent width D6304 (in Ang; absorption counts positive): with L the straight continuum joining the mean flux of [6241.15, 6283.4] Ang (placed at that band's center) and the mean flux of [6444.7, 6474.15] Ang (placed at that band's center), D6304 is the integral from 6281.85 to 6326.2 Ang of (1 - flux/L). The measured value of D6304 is 2.8 Ang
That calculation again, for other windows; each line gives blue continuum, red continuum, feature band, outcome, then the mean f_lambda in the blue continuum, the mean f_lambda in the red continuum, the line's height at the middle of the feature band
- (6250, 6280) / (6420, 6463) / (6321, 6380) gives 4.5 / 55.1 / 51.3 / 53.3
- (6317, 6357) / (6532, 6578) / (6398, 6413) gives 2.2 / 49.3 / 70.3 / 55.9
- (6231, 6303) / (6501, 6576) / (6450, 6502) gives 7.4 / 53.3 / 63.6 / 61.2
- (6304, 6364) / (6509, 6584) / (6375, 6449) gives 6.6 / 49.1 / 65.4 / 55.1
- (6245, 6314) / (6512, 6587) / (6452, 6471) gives 3.0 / 51.9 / 67.5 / 62.4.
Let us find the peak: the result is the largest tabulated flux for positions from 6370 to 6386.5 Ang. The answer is 52.2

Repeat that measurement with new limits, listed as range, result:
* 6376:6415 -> 53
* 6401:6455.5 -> 58.2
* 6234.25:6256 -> 63.4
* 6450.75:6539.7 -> 71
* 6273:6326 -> 57.7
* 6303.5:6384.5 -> 56.6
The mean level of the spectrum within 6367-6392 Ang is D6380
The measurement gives 49.8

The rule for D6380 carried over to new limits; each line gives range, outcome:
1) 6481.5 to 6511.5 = 53.3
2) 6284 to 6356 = 49.5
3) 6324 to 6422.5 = 49.1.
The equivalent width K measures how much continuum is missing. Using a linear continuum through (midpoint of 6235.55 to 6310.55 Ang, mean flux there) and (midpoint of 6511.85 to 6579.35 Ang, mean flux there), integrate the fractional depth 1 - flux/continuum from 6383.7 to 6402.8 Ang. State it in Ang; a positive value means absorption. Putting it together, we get 2.76 Ang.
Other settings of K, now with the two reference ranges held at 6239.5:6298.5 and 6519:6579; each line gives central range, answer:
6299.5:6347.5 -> 4.24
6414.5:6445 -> 4.18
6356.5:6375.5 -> 2.68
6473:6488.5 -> 2.73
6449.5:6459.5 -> 1.39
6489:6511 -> 3.29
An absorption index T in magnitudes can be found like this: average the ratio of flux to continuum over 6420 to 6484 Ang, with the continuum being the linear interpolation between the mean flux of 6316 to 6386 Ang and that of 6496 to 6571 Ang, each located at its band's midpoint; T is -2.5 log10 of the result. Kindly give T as 0.12 mag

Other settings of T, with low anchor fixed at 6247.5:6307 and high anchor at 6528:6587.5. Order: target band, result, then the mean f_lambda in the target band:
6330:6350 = 0.16 mag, 49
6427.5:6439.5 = 0.20 mag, 52.5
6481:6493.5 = 0.35 mag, 48.5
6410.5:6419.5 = 0.20 mag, 51.7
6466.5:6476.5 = 0.23 mag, 53.2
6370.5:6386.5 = 0.17 mag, 50.9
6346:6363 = 0.18 mag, 49.1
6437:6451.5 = 0.23 mag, 51.9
